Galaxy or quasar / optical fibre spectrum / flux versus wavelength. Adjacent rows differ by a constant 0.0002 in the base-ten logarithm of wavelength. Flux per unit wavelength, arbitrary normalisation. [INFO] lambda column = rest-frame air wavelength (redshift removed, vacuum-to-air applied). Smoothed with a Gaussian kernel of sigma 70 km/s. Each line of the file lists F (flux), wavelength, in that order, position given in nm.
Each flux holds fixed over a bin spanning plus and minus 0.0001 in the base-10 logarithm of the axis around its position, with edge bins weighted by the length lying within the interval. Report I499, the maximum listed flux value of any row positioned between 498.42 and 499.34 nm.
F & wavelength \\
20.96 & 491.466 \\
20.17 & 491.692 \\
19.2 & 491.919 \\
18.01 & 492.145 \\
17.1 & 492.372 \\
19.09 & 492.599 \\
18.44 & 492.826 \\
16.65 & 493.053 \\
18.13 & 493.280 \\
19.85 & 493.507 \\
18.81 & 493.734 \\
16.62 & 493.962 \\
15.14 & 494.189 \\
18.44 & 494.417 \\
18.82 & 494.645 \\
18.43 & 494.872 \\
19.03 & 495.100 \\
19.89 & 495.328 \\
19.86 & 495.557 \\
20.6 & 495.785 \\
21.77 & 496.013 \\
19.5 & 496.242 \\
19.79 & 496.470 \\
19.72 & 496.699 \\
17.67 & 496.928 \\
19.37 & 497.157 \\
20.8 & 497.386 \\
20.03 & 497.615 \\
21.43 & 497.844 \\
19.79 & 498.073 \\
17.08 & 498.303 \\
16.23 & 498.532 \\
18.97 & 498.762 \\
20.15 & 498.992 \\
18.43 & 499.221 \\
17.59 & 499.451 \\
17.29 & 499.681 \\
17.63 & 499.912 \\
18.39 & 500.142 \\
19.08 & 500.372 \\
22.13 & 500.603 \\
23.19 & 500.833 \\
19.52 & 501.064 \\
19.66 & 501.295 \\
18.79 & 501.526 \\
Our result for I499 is 20.15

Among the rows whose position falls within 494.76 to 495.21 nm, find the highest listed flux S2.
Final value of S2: 19.03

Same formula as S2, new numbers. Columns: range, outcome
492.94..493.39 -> 18.13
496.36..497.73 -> 20.8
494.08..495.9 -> 20.6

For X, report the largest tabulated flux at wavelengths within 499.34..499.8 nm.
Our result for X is 17.59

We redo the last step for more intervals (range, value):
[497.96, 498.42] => 19.79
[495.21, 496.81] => 21.77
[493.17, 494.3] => 19.85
